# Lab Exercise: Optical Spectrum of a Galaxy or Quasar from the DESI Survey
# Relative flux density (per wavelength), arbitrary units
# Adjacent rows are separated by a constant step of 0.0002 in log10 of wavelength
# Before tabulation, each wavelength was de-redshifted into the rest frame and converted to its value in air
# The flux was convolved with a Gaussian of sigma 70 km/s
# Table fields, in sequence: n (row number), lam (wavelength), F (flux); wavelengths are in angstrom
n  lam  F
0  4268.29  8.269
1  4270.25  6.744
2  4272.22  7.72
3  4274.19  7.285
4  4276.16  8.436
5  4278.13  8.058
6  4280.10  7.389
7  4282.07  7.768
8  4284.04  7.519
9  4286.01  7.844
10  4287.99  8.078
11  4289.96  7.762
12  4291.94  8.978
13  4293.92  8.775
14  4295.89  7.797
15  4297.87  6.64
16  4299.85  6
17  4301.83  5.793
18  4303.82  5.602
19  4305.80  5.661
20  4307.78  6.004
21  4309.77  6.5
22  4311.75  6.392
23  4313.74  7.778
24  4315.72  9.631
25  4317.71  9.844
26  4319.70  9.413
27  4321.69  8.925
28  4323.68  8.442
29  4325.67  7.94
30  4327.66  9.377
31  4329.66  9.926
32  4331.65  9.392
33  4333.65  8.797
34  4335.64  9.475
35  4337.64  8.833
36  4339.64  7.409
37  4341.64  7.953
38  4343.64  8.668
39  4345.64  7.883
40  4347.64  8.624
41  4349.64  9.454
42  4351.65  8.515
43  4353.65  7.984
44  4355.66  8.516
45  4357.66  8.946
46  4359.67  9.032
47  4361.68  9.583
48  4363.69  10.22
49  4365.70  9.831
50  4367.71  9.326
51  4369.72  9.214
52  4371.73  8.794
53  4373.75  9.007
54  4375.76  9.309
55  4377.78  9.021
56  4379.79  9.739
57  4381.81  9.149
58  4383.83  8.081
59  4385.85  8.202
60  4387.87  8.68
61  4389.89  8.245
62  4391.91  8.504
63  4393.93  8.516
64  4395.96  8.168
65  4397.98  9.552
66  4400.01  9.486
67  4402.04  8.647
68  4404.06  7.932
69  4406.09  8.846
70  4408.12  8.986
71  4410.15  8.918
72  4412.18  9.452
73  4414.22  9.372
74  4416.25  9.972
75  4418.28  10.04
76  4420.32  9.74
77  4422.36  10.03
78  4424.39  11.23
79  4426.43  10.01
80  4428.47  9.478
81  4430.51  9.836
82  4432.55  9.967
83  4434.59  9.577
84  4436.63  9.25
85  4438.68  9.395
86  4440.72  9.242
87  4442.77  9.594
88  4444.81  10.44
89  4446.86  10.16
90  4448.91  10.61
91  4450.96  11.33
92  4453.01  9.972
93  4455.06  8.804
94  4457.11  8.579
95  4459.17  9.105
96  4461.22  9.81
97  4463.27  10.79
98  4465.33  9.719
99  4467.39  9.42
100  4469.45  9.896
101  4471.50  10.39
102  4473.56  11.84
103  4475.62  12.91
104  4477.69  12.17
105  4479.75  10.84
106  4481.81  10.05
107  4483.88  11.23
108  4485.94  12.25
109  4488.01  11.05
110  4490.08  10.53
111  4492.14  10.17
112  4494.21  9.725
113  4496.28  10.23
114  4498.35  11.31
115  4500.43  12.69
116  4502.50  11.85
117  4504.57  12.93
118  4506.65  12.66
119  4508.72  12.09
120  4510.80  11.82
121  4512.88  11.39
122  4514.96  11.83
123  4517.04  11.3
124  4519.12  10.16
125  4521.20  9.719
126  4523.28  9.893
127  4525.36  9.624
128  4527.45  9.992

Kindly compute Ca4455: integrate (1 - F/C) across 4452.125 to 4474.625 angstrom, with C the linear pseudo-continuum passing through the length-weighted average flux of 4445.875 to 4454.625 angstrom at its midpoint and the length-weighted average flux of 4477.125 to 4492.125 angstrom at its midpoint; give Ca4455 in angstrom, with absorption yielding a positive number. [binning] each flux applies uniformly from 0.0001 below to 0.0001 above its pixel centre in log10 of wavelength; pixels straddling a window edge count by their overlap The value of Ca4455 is 1.71 angstrom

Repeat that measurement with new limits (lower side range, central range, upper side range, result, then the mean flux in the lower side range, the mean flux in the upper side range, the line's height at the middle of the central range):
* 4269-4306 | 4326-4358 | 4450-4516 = -1.3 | 7.4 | 10.9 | 8.38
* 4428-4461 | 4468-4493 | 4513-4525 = -2.3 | 9.72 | 10.6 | 10.1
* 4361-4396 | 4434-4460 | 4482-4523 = 1.4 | 8.99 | 11.3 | 10.2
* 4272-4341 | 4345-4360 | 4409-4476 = 0.0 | 7.92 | 9.94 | 8.6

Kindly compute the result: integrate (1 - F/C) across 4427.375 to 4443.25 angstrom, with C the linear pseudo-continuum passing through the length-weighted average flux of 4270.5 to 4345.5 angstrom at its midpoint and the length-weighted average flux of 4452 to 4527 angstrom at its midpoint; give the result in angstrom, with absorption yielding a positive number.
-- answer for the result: 0.6 angstrom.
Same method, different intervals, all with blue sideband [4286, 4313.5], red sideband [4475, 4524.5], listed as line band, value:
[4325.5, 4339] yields -2.57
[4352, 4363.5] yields -0.94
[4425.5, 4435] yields -0.01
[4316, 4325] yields -2.10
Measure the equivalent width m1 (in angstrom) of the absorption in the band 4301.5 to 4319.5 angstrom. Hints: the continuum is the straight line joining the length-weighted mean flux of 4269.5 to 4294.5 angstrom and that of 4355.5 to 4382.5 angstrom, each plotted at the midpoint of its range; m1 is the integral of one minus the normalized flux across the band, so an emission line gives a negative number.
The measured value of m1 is 2.5 angstrom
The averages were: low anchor 7.87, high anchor 9.29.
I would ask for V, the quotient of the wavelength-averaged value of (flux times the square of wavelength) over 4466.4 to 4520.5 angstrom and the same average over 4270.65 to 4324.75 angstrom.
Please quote 1.6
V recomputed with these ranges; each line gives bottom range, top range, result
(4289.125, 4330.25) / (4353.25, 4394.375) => 1.19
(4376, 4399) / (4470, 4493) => 1.34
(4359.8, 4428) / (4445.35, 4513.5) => 1.23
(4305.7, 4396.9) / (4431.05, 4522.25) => 1.30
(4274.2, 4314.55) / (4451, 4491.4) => 1.58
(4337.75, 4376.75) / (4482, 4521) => 1.37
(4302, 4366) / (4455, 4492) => 1.34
